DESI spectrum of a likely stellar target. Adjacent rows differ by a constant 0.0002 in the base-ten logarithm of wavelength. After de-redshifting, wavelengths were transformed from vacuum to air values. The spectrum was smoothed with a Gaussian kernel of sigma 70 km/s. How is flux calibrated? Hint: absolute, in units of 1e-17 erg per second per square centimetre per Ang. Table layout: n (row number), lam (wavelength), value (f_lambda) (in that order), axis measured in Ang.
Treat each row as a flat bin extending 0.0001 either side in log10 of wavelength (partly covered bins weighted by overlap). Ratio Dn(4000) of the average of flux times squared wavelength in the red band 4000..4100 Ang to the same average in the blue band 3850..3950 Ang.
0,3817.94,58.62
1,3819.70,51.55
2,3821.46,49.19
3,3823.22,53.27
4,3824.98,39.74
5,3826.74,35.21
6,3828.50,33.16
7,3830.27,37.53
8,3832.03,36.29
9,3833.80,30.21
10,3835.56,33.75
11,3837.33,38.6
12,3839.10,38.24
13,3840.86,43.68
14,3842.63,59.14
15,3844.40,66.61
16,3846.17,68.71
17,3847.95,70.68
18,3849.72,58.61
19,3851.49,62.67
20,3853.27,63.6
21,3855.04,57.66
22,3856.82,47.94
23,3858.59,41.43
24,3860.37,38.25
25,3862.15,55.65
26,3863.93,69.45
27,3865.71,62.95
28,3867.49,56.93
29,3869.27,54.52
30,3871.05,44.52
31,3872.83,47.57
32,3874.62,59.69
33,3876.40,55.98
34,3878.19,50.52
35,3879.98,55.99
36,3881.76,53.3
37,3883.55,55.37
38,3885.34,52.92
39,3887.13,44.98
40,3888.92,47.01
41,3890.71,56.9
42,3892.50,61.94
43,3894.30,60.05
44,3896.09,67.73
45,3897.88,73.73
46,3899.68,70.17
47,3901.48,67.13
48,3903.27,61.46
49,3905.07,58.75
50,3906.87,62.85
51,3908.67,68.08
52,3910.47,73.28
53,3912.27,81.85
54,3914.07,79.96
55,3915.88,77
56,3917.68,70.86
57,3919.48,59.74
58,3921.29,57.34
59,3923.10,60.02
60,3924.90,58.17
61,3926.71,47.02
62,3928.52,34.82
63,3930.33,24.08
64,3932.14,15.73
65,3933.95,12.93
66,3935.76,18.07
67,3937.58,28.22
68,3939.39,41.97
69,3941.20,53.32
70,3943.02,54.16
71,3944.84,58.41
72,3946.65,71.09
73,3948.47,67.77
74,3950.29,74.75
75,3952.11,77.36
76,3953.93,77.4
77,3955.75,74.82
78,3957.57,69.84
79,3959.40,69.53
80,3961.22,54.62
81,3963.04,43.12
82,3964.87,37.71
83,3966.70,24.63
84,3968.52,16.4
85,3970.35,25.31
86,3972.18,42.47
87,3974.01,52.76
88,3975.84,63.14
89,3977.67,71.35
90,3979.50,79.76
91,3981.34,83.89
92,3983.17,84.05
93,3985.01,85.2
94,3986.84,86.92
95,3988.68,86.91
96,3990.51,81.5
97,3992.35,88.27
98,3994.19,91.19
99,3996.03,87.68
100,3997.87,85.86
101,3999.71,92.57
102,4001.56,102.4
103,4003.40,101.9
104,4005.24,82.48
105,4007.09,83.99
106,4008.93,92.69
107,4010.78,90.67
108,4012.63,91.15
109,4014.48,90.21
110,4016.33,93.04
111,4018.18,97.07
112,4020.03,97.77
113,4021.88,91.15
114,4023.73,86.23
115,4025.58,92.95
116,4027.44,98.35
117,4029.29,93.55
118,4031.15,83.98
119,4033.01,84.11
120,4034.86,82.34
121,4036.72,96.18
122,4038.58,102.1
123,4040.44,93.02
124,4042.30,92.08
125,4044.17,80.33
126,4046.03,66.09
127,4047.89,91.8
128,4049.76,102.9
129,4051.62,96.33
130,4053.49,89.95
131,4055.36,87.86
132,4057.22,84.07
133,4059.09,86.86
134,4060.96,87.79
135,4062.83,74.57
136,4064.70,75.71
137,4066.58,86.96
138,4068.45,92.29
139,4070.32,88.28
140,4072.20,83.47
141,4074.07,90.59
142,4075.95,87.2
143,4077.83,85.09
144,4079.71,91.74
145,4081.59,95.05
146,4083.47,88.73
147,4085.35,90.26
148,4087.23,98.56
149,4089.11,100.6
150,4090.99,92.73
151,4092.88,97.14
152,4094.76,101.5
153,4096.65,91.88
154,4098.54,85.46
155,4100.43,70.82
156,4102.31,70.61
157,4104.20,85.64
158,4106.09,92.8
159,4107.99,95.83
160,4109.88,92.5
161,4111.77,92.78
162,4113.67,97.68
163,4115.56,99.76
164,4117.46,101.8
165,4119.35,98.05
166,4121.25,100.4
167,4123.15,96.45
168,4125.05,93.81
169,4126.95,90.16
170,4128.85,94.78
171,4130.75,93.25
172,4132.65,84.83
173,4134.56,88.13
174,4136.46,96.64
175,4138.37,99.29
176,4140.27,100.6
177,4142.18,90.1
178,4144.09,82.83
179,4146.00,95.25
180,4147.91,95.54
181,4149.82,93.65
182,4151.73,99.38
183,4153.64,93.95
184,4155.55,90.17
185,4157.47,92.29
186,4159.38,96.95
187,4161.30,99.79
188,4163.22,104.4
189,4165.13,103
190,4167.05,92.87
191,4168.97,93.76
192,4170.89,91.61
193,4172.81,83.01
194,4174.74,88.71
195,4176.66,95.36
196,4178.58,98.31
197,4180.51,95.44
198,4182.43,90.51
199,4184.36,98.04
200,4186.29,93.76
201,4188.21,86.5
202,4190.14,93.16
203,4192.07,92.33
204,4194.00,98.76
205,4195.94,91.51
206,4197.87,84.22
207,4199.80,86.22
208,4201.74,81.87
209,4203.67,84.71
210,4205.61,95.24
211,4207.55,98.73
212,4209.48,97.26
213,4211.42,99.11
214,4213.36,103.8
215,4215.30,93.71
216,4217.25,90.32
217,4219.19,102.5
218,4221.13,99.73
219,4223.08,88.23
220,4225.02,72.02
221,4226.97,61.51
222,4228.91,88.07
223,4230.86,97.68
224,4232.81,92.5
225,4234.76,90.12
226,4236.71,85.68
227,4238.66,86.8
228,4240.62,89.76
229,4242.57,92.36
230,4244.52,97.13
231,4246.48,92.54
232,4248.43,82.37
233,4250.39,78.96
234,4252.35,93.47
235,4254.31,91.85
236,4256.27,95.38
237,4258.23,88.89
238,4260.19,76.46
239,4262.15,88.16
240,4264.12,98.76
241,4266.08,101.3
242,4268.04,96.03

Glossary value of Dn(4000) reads 1.76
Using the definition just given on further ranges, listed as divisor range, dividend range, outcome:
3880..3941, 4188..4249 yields 1.93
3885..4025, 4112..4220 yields 1.56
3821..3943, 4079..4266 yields 2.02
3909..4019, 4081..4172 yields 1.52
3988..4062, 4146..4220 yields 1.13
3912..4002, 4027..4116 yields 1.54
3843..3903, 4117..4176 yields 1.87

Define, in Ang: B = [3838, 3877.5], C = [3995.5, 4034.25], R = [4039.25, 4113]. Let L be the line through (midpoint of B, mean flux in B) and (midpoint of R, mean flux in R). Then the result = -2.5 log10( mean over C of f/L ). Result -0.15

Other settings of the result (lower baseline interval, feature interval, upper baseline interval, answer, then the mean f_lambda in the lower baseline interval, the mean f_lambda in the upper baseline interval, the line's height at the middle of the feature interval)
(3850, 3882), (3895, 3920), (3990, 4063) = -0.096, 54.5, 90.1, 63.7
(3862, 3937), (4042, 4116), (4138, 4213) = -0.111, 55.7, 93.6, 80.4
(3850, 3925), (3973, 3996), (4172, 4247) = -0.153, 59.7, 91.2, 69.2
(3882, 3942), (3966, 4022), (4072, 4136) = -0.114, 54.6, 91.9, 70.5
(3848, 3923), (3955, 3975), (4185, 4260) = 0.400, 59.8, 90.4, 67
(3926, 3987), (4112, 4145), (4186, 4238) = -0.204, 53.3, 90.7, 78.4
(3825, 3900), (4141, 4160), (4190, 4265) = -0.133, 52.6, 90.2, 82.3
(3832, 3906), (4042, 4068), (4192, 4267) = -0.172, 55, 90.5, 73.3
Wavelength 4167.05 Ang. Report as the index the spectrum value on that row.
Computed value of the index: 92.87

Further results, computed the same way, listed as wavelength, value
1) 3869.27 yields 54.52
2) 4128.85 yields 94.78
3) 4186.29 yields 93.76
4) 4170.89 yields 91.61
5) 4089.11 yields 100.6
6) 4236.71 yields 85.68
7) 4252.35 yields 93.47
